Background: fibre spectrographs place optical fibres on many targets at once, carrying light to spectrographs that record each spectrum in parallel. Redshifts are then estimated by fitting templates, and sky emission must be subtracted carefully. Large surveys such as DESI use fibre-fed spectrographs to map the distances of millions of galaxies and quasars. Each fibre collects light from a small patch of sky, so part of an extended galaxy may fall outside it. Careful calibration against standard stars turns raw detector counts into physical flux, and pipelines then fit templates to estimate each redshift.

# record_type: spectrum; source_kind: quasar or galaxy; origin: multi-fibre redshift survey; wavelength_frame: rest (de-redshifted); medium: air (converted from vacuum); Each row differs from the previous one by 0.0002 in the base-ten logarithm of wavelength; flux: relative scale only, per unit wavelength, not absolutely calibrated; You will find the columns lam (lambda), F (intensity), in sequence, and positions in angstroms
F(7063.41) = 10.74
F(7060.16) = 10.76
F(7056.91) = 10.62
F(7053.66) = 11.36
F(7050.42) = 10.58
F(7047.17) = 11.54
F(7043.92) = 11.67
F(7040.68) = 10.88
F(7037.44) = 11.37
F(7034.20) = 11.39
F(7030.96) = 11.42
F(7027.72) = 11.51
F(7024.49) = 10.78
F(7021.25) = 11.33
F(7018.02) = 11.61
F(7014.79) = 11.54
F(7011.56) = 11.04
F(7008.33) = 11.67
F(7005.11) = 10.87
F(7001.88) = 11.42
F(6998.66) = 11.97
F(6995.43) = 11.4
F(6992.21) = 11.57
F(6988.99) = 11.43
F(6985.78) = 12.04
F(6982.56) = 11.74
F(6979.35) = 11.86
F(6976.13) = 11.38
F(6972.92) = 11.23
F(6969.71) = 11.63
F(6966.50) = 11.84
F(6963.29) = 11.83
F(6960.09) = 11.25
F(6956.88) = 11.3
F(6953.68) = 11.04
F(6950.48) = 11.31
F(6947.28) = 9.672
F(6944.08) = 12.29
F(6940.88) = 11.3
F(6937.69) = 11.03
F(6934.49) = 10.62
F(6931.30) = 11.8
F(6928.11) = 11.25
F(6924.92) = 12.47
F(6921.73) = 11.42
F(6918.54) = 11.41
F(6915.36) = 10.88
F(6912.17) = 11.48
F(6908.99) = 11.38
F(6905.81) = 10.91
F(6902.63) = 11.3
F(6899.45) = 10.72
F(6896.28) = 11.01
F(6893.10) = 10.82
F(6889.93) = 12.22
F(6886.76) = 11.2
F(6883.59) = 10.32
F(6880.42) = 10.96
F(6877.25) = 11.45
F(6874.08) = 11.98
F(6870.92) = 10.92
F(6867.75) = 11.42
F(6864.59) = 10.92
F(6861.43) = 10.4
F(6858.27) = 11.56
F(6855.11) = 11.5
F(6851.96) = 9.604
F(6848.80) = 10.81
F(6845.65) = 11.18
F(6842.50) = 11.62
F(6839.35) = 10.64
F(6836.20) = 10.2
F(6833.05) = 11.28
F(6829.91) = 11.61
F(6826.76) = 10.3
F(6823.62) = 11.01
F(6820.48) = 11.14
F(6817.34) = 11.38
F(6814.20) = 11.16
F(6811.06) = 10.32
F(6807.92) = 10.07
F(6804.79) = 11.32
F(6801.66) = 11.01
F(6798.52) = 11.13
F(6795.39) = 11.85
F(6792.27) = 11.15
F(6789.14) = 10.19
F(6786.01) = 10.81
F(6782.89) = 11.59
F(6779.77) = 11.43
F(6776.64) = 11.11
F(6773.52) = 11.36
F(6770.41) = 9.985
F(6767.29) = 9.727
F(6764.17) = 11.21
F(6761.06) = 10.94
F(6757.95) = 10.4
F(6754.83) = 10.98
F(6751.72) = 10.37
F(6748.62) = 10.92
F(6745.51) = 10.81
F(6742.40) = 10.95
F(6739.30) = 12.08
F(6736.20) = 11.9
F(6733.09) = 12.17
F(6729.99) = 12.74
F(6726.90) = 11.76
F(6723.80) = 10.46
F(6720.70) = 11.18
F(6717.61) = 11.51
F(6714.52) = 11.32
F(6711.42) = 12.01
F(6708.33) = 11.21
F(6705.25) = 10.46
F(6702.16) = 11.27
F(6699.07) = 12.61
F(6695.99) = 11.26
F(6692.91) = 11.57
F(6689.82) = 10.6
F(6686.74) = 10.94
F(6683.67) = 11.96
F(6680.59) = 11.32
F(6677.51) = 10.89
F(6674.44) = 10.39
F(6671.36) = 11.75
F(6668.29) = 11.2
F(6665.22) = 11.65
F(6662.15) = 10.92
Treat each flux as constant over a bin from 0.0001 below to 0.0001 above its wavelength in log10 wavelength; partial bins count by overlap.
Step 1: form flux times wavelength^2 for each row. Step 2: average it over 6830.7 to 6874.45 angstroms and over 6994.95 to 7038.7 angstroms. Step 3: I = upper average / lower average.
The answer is 1.1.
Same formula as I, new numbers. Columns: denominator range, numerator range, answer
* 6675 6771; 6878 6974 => 1.07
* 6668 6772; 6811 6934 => 1.04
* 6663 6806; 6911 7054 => 1.09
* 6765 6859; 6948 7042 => 1.10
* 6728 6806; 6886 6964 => 1.06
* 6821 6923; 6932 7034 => 1.06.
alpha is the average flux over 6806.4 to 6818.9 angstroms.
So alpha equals 10.7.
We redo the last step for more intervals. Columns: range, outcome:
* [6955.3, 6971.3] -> 11.6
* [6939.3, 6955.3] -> 11.1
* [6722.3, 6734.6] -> 11.8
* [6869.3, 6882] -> 11.3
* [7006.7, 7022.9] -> 11.4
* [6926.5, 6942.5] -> 11.2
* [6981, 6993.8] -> 11.7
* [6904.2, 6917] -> 11.2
